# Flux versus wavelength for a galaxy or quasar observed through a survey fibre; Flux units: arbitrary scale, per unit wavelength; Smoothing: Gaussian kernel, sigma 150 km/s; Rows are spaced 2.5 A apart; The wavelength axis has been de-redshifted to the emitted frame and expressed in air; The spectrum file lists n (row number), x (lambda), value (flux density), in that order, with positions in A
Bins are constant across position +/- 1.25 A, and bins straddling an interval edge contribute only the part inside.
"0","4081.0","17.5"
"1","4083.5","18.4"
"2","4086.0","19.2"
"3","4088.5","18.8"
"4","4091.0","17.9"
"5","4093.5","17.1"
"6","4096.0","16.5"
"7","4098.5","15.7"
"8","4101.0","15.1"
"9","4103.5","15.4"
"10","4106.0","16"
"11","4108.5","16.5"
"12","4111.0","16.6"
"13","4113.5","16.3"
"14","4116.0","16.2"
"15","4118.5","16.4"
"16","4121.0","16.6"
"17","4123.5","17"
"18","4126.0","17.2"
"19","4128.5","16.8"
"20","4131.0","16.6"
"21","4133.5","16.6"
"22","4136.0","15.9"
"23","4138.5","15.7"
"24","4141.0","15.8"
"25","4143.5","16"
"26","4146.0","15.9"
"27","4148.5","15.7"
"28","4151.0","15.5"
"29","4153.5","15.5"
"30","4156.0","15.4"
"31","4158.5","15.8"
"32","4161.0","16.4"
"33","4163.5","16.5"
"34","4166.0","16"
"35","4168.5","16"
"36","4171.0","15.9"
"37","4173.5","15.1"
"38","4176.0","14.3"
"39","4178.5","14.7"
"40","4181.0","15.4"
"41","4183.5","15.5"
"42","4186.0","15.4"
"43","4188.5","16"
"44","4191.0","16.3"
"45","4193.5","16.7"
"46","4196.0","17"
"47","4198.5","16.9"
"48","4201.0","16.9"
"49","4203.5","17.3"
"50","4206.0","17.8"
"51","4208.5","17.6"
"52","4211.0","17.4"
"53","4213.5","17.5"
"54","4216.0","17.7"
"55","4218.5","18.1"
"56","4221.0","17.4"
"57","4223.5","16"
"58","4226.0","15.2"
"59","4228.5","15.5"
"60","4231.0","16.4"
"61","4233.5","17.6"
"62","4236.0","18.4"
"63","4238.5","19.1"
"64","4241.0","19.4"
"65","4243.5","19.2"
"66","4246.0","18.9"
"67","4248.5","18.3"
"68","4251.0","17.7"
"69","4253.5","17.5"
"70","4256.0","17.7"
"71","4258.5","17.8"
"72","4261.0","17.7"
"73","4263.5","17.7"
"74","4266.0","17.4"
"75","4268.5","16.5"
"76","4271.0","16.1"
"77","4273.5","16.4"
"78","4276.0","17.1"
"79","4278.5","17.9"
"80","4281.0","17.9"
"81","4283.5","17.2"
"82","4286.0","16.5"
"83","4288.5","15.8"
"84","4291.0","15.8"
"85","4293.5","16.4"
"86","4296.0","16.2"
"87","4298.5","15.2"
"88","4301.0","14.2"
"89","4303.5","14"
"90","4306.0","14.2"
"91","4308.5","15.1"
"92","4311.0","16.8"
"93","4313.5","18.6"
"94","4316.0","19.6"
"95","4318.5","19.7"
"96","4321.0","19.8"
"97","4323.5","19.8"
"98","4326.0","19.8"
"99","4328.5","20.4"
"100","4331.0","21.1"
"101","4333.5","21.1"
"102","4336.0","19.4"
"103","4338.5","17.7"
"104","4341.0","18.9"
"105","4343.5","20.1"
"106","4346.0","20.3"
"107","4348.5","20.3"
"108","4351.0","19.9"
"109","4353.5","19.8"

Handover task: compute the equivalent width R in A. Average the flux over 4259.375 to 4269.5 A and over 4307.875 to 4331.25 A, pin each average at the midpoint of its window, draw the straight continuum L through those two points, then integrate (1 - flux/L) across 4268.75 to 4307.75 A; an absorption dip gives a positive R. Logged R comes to 4.4 A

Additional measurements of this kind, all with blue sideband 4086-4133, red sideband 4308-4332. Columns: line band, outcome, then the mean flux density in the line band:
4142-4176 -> 2.9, 15.8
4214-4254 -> 1.1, 17.6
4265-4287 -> 1.9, 17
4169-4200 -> 3.1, 15.8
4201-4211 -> 0.2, 17.5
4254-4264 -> 0.4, 17.7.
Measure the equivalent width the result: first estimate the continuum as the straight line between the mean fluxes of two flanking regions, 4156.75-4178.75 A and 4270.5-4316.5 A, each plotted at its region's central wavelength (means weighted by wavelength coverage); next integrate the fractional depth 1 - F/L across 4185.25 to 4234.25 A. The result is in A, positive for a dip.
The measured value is -2.9 A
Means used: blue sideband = 15.7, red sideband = 16.3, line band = 16.8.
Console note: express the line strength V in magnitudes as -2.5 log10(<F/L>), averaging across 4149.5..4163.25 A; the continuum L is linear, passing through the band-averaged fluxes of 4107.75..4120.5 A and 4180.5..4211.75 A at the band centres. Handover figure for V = 0.051 mag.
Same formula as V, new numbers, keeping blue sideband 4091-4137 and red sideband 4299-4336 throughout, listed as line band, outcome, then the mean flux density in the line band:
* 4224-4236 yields 0.06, 16.4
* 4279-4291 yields 0.07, 16.8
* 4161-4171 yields 0.05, 16.2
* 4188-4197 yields 0.04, 16.5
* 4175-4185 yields 0.13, 15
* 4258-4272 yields 0.03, 17.2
